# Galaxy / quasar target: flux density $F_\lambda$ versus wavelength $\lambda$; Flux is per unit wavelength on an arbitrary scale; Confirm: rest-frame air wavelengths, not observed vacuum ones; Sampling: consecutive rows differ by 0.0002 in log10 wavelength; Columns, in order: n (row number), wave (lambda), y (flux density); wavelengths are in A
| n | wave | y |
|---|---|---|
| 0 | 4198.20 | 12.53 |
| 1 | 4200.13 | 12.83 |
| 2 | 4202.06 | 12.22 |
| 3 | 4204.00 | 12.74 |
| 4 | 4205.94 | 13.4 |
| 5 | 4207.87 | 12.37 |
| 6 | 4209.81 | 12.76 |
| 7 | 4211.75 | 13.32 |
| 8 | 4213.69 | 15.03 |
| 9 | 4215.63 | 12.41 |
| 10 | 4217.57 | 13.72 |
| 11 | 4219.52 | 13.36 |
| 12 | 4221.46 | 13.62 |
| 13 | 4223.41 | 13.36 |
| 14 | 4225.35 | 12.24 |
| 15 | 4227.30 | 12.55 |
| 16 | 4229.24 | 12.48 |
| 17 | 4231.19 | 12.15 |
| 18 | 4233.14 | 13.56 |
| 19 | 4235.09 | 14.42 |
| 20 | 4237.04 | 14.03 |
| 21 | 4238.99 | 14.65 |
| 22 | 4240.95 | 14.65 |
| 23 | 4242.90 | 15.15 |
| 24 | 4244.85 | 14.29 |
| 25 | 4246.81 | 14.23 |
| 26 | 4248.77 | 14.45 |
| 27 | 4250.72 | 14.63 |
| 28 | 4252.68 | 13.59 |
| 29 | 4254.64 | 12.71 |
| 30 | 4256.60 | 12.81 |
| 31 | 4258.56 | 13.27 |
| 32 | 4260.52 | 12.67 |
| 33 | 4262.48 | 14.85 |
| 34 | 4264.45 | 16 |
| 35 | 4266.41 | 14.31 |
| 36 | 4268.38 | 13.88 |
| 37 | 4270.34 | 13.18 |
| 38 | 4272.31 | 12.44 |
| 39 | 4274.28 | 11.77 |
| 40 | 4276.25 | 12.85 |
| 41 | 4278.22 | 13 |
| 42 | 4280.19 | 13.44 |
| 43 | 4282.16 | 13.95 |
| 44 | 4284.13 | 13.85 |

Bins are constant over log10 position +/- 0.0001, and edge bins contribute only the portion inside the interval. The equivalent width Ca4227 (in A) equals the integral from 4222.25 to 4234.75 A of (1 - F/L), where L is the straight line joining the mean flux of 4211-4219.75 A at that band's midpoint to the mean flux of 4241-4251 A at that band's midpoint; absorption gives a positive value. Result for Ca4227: 1.06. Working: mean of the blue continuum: 13.6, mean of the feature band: 12.8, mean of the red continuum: 14.6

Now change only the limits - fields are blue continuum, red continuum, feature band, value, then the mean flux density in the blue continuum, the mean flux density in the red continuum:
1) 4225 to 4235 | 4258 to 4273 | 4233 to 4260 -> -1.5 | 12.8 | 13.9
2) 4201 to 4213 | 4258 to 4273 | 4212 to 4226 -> -0.4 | 12.9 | 13.9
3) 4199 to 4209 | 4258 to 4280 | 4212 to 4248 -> -1.8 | 12.7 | 13.5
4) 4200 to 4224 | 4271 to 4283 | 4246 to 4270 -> -1.8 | 13.2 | 12.9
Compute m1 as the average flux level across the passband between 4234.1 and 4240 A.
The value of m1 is 14.4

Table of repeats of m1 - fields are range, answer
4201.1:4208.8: 12.7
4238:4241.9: 14.6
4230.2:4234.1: 12.8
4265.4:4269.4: 14.1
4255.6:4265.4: 13.9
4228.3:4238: 13.3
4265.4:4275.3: 13.1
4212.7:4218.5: 13.7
